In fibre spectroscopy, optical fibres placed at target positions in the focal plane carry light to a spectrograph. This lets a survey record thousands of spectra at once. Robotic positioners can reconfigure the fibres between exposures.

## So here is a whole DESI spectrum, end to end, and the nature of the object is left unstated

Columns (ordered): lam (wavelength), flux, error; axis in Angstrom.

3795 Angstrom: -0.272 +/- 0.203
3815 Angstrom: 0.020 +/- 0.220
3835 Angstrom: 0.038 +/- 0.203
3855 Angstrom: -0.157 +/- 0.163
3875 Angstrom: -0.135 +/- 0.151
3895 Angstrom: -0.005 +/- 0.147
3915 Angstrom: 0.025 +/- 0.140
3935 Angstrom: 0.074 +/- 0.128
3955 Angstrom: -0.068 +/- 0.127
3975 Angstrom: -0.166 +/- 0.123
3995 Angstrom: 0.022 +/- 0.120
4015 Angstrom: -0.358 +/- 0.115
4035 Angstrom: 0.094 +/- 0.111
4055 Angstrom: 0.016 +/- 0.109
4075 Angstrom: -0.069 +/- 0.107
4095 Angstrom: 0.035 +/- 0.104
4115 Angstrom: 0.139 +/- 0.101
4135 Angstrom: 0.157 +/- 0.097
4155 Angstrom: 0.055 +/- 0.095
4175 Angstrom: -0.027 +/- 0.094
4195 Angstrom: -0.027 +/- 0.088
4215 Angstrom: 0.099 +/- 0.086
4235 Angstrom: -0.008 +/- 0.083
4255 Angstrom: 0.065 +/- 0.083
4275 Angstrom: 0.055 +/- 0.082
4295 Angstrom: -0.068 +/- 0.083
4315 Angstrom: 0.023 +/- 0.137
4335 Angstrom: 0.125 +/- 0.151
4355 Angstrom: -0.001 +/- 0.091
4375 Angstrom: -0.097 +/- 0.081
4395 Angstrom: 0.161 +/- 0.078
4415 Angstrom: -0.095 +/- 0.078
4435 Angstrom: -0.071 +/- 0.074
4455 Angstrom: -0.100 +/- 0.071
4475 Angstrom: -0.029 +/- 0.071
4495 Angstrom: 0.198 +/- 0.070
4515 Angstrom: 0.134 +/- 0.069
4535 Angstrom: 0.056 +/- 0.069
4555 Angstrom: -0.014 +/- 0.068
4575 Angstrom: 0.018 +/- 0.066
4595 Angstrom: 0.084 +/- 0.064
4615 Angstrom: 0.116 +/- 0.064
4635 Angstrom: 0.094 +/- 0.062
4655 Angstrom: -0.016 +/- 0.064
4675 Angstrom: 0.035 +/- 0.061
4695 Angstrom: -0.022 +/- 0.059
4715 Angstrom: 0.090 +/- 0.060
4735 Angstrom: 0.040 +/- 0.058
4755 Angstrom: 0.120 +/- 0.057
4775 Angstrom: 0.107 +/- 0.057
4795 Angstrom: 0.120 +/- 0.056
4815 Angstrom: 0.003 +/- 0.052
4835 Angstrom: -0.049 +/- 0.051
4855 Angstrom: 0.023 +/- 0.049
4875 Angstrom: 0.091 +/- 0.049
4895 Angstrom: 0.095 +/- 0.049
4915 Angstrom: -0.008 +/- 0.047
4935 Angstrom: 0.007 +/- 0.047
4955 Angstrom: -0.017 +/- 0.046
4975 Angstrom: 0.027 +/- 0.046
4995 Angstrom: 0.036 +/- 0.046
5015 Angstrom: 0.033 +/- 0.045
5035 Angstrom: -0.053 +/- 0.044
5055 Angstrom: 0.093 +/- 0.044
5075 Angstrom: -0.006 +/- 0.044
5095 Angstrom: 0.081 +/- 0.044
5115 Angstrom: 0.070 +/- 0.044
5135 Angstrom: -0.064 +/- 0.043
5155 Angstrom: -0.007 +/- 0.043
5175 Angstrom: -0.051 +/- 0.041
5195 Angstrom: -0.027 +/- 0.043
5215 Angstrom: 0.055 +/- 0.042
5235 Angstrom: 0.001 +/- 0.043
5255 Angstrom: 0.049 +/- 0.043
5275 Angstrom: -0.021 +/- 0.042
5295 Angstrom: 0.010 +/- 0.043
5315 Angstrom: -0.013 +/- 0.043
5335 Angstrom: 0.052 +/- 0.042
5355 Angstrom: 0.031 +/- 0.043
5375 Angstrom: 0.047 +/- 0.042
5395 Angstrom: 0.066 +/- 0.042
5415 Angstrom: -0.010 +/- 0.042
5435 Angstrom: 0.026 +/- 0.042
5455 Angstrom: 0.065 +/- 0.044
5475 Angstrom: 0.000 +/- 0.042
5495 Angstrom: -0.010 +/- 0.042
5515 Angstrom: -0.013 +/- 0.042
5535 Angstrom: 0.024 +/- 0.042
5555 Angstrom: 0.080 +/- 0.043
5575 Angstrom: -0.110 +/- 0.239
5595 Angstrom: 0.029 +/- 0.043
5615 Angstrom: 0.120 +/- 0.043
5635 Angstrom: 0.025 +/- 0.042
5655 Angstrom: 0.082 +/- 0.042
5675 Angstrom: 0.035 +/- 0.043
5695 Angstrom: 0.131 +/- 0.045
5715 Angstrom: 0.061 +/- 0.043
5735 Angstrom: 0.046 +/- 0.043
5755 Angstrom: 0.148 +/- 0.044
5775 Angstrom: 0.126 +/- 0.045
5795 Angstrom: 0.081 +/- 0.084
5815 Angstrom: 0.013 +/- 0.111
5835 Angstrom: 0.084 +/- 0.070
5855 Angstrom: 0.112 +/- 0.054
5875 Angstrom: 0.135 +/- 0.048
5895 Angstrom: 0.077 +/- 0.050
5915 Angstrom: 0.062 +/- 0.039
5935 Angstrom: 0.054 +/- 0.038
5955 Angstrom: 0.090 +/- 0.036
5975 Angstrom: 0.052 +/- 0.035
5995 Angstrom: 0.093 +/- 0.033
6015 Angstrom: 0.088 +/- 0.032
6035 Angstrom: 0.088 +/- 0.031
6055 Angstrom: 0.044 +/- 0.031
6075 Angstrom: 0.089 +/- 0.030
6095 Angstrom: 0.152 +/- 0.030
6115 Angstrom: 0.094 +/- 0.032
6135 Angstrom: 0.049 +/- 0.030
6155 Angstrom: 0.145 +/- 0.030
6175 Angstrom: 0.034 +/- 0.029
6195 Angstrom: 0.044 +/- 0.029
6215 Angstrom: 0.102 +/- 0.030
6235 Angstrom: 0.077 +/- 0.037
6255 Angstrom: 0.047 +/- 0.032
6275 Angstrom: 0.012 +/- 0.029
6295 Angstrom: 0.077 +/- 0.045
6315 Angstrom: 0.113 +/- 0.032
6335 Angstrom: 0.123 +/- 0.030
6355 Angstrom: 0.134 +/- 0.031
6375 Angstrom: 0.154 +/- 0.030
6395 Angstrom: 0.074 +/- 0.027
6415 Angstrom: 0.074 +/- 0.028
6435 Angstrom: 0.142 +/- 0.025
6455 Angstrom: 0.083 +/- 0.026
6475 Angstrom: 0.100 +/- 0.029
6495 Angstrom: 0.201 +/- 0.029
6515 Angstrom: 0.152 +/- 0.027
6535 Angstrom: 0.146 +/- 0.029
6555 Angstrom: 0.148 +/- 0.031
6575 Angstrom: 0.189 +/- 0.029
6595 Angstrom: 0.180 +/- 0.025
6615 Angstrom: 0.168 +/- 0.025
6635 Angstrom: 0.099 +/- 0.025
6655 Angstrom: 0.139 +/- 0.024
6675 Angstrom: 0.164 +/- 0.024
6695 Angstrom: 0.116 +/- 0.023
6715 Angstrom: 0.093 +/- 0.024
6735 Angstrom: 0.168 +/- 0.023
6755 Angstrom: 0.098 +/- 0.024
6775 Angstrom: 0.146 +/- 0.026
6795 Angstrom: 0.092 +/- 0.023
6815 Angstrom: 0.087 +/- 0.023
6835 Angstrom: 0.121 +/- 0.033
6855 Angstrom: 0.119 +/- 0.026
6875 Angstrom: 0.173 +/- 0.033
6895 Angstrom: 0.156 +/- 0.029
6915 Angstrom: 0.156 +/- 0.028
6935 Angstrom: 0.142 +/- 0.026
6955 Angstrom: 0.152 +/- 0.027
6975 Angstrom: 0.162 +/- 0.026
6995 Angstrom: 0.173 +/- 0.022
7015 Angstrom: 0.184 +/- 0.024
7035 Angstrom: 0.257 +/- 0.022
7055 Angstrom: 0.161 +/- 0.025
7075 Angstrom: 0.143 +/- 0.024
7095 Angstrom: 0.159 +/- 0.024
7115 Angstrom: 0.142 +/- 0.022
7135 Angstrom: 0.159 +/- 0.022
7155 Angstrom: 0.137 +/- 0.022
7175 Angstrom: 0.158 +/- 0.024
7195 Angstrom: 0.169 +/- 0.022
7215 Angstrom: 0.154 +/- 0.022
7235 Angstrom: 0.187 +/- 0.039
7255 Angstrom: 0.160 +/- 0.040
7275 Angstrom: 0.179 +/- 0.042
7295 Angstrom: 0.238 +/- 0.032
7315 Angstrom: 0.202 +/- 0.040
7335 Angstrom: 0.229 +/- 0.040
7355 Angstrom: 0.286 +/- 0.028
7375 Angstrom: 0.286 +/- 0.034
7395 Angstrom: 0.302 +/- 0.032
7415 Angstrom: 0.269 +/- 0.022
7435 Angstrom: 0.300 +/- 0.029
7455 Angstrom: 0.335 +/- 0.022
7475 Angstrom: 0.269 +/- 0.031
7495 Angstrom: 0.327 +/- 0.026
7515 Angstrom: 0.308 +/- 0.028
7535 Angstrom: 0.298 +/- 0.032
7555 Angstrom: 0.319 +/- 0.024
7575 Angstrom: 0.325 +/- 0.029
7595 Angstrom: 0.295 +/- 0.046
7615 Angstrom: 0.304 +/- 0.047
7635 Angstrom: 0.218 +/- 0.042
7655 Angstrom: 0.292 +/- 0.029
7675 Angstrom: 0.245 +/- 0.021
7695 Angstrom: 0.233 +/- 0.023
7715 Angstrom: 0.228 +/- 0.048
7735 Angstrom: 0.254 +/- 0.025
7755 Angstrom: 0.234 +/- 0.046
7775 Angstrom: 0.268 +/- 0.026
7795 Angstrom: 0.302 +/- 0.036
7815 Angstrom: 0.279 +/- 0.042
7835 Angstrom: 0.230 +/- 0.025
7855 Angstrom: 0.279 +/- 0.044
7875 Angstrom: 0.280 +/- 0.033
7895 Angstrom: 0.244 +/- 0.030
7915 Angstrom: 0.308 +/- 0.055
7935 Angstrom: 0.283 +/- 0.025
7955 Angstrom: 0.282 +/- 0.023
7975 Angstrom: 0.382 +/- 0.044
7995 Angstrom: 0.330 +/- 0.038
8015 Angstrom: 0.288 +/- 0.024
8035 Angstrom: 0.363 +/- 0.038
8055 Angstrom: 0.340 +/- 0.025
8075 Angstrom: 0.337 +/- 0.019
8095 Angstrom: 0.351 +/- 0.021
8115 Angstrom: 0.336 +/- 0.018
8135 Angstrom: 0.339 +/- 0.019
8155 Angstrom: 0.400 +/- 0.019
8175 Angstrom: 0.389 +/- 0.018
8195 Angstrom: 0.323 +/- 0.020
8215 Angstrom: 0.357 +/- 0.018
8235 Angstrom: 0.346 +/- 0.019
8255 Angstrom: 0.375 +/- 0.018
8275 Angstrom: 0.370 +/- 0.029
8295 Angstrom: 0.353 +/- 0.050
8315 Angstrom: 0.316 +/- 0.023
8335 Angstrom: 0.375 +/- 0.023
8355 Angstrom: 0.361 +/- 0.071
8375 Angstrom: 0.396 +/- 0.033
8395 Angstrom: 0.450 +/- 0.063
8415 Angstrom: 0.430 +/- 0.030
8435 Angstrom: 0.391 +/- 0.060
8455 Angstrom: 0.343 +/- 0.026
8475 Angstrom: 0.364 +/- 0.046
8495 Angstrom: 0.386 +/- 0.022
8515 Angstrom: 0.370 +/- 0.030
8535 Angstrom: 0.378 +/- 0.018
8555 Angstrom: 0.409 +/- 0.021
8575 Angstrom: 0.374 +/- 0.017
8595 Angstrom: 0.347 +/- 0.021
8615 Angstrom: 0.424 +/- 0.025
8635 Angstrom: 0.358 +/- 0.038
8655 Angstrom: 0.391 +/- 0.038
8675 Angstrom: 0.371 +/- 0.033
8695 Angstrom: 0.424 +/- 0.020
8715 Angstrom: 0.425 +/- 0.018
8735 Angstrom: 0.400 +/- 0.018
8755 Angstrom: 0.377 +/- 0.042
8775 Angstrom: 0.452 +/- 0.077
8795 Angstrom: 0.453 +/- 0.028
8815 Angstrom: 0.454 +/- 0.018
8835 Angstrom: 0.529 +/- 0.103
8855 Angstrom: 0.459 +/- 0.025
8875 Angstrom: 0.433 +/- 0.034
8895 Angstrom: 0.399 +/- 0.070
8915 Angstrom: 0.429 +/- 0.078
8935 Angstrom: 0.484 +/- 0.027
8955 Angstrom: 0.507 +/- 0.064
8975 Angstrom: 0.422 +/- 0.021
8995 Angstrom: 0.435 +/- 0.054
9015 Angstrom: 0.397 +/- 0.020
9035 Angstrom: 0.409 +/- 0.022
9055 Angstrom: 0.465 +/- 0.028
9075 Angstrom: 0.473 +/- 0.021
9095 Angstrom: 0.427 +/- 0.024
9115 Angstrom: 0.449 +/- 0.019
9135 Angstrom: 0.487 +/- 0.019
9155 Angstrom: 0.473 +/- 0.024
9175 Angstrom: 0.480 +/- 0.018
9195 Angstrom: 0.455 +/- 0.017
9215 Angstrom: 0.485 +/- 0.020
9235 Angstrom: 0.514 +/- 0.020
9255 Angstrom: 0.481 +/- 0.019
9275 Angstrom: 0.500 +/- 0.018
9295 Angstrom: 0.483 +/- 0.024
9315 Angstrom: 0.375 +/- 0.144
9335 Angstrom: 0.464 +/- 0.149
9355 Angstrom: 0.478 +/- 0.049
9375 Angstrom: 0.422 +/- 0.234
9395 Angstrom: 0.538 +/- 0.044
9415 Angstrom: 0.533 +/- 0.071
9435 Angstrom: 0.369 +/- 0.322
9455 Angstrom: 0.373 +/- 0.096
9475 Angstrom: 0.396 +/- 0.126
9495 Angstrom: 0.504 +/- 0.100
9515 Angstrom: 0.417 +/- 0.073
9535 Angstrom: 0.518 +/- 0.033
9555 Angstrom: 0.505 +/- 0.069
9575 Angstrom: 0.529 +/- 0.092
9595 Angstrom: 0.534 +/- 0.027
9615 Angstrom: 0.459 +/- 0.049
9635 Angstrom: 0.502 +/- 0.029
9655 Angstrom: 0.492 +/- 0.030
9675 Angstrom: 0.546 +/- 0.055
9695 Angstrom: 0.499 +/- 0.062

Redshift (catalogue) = 0.780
